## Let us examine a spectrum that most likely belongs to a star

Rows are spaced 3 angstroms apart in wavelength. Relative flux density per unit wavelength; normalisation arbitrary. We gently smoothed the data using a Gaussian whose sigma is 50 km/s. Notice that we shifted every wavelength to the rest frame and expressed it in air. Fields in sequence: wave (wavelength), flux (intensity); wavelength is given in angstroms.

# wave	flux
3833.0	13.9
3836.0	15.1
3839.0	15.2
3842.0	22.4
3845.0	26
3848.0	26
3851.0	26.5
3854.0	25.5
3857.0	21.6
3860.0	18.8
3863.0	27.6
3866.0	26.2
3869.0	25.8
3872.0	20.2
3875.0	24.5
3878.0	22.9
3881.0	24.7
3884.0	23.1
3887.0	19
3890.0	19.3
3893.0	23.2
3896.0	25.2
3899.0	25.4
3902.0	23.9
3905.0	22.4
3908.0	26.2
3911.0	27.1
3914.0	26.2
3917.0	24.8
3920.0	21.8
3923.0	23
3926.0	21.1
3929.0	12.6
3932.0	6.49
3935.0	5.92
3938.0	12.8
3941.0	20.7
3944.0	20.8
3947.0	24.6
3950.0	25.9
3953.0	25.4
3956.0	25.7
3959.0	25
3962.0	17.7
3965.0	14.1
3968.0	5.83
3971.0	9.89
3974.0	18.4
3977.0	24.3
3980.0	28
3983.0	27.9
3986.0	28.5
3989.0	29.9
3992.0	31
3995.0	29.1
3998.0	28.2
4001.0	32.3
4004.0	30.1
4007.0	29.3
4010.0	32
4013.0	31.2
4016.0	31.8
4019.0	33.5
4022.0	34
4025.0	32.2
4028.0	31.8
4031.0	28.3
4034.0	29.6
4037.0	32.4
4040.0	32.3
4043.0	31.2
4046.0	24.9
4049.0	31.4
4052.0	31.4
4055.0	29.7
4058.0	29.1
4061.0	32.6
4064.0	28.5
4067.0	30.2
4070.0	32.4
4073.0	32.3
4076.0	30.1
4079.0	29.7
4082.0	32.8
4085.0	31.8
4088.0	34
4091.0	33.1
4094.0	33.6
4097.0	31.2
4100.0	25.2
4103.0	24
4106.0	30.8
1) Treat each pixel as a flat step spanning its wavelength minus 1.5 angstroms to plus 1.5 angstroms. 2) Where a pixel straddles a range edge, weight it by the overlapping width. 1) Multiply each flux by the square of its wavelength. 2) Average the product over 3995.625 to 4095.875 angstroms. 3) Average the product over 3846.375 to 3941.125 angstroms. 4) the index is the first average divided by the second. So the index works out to 1.54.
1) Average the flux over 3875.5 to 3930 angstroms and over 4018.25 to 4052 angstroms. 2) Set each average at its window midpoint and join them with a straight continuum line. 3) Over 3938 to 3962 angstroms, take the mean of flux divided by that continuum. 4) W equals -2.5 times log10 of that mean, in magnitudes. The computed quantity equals 0.13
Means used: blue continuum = 23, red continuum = 31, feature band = 22.9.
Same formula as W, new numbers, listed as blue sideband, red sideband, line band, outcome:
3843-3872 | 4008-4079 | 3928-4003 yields 0.31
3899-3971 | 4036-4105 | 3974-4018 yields -0.18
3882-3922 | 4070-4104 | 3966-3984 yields 0.38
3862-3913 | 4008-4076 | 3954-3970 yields 0.47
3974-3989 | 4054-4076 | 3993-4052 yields -0.08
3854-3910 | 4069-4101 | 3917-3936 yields 0.48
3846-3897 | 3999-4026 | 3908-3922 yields 0.04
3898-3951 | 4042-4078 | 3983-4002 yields -0.16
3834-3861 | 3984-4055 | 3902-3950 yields 0.27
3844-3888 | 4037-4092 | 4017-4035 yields -0.07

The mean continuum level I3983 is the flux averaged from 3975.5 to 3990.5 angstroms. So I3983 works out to 27.7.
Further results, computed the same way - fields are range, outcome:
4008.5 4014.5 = 31.6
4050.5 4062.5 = 30.7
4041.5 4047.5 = 28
